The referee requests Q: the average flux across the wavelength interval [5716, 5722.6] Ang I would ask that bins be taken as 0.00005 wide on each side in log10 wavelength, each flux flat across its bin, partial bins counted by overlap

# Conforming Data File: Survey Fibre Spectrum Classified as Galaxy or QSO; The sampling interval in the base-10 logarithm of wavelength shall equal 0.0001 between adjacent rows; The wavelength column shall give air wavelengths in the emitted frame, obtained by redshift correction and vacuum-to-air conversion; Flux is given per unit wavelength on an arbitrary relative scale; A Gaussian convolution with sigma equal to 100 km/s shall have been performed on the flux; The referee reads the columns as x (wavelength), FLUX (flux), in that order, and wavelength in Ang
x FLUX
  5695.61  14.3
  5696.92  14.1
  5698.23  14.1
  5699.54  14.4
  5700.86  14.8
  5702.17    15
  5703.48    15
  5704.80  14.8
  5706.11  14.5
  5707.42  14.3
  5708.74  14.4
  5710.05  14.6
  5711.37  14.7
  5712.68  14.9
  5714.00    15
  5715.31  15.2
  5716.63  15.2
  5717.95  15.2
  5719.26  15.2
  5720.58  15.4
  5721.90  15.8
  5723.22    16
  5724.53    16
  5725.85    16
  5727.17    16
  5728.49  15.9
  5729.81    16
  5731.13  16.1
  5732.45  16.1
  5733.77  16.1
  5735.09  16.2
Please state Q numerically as 15.4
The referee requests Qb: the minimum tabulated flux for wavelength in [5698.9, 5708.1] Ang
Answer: 14.3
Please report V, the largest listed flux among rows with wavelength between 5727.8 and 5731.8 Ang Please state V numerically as 16.1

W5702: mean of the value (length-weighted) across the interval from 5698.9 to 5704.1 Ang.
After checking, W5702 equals 14.8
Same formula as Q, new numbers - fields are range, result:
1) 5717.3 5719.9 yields 15.2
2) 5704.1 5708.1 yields 14.5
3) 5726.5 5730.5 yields 16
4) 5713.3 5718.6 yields 15.1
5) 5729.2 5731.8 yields 16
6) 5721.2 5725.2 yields 15.9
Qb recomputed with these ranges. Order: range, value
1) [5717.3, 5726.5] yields 15.2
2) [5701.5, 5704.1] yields 15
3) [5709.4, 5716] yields 14.6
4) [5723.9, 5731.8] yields 15.9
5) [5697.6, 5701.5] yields 14.1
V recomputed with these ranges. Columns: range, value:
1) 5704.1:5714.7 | 15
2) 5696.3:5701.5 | 14.8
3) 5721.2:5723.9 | 16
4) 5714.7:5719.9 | 15.2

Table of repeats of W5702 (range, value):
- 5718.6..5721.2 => 15.3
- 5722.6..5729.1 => 16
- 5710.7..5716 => 14.9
